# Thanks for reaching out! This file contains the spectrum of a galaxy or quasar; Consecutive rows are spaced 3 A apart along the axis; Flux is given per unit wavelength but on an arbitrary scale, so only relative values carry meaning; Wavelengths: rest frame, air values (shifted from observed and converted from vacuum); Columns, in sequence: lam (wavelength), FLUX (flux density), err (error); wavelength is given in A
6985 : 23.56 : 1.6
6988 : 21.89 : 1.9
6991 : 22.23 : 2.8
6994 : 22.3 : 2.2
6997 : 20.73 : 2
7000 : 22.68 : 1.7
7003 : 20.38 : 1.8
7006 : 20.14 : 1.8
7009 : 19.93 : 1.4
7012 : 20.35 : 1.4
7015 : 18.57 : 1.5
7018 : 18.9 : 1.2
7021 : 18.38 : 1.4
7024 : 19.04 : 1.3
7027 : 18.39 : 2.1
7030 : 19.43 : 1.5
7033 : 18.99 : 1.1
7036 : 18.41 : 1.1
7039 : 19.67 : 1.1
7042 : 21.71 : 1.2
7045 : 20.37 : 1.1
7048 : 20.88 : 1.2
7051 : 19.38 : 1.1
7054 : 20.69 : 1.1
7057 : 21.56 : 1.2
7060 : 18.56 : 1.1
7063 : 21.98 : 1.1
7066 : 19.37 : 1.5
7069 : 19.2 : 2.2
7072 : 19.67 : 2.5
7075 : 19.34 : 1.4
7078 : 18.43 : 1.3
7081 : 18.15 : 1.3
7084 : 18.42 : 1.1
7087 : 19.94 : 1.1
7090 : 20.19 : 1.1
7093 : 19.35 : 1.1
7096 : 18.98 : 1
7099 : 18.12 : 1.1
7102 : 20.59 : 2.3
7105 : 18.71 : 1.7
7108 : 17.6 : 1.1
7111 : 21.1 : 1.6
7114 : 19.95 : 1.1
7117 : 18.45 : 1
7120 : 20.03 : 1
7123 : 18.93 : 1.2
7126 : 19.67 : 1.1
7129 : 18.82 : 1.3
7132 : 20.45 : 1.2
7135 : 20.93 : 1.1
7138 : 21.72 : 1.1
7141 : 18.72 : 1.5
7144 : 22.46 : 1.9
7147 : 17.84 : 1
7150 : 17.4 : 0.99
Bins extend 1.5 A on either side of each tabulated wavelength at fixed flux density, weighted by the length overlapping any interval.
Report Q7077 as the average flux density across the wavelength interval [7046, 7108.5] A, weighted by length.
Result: 19.5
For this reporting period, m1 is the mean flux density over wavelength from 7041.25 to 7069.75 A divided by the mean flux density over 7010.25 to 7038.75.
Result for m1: 1.1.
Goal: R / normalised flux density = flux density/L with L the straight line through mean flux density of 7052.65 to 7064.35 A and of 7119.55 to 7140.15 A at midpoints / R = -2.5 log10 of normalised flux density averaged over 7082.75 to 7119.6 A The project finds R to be 0.05 mag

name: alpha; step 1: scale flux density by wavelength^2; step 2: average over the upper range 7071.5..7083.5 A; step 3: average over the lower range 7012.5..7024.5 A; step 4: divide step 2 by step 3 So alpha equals 1.0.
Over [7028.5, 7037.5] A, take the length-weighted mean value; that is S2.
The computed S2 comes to 18.9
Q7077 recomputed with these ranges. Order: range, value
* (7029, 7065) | 20.1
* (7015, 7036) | 18.8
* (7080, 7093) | 19.2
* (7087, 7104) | 19.5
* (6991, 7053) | 20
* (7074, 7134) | 19.3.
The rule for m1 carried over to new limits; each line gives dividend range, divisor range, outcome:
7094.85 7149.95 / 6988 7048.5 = 0.97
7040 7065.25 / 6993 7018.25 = 1.01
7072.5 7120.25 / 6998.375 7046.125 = 0.97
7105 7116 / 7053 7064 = 0.94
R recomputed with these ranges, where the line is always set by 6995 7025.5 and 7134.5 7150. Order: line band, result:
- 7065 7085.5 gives 0.06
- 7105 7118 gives 0.04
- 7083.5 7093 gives 0.02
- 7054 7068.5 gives -0.02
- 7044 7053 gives -0.01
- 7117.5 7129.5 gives 0.04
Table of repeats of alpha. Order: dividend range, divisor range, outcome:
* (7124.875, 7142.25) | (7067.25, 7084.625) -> 1.08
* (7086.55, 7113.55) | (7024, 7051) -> 1.00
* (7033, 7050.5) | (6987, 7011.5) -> 0.96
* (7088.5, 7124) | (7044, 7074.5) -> 0.97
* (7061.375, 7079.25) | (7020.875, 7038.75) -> 1.05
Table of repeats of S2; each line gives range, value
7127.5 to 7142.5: 20.1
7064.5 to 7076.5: 19.4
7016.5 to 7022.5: 18.6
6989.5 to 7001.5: 22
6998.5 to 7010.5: 20.8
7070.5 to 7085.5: 18.8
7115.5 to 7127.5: 19.3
